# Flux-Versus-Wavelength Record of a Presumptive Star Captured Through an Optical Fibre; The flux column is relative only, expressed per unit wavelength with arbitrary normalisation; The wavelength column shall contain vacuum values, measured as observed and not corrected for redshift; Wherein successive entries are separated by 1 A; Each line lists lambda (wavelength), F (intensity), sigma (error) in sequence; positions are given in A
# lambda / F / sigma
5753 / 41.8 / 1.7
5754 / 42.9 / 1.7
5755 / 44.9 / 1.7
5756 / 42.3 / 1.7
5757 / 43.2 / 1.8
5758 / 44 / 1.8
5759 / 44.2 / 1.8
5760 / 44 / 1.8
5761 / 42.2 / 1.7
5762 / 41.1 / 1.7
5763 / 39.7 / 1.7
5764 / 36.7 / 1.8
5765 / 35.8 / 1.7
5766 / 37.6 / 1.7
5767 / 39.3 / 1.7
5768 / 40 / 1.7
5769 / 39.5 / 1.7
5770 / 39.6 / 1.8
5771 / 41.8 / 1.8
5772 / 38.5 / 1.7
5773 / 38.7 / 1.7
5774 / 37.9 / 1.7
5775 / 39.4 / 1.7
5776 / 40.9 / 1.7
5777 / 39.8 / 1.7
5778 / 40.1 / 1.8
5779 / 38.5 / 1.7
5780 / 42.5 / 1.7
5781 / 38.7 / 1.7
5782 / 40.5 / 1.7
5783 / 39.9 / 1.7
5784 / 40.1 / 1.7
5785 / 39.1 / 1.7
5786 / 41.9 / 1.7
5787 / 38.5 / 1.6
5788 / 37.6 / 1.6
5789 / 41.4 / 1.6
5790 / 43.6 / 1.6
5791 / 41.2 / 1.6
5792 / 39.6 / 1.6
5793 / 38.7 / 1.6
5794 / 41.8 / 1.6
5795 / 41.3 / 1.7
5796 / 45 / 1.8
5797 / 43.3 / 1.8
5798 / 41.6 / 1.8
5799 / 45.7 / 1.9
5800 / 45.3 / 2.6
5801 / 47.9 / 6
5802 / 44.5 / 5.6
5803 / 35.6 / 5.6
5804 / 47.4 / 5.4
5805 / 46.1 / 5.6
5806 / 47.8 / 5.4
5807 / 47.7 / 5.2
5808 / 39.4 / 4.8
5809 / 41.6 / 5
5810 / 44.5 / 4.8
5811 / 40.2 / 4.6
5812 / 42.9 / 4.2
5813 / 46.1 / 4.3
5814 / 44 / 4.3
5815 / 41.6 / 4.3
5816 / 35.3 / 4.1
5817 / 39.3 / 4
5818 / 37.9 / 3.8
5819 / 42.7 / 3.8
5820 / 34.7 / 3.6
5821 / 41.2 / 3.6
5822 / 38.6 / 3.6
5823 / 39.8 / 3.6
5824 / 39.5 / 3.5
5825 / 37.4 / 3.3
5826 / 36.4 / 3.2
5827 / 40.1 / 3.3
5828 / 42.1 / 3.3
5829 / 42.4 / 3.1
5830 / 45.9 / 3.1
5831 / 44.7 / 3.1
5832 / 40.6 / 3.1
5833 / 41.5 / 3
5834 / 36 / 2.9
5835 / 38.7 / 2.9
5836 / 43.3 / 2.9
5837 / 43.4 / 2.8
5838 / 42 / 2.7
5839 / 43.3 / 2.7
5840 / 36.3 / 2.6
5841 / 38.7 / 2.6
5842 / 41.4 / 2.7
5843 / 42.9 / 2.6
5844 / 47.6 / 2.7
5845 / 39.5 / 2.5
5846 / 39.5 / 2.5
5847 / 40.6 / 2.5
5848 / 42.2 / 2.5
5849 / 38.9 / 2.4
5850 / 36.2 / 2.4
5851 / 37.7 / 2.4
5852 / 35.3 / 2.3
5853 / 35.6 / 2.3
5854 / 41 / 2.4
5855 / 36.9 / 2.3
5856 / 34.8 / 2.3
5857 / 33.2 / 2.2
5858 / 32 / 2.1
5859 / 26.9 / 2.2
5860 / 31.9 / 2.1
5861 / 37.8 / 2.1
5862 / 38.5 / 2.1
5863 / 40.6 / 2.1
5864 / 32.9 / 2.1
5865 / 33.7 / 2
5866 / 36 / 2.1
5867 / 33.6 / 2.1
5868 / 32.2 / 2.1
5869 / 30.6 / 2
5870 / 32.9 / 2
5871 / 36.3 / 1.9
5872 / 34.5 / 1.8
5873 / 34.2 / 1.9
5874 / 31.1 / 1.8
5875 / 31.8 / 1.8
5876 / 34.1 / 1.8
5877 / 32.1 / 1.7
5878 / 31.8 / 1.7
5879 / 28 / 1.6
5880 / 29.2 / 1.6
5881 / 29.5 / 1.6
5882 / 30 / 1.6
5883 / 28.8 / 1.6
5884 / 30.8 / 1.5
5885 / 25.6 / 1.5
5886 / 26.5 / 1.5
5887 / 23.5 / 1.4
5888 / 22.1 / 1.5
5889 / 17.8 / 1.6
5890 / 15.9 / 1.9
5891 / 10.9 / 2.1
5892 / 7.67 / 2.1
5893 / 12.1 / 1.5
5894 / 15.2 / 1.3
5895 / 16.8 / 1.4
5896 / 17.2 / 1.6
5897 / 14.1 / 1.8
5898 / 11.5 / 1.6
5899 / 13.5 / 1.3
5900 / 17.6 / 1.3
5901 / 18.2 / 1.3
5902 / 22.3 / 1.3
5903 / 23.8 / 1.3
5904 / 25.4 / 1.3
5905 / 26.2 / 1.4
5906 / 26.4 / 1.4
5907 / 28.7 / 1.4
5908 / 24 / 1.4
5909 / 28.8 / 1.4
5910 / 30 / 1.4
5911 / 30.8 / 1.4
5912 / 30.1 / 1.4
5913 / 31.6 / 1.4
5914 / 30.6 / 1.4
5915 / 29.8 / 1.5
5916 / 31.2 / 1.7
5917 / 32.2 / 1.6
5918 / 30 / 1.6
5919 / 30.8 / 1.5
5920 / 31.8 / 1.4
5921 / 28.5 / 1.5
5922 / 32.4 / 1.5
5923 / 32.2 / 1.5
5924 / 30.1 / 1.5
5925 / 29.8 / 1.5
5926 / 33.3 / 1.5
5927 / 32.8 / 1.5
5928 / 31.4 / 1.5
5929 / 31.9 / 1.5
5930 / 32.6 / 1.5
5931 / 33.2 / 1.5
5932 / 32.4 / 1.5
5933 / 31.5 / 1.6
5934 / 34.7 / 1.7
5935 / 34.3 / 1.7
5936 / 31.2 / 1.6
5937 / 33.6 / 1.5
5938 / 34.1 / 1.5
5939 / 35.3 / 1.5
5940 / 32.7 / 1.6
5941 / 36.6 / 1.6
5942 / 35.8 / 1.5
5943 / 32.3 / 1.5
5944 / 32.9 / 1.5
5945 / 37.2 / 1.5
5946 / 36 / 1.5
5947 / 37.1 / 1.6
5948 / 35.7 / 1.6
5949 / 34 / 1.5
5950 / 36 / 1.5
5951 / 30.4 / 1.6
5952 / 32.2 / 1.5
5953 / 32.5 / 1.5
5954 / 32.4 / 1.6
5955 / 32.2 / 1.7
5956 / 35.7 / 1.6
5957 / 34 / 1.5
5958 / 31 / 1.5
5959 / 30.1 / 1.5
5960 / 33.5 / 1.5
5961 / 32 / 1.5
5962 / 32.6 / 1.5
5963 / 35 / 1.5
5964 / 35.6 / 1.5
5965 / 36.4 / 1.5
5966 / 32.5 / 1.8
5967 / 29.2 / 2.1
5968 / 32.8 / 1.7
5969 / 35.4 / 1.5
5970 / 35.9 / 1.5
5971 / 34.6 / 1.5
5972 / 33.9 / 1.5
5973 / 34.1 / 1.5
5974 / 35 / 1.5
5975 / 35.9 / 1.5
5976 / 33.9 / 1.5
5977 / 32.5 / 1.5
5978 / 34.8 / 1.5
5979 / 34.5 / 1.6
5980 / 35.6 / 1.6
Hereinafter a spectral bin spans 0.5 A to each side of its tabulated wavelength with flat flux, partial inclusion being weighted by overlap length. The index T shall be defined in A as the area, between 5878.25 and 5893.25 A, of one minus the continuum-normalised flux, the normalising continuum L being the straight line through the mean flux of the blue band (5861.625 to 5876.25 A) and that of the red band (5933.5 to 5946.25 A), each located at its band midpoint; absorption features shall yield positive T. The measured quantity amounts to 5.0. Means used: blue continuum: 34.2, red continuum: 34.3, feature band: 22.9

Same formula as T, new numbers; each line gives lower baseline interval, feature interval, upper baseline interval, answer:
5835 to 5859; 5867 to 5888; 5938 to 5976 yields 3.9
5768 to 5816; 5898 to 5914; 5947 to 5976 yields 5.0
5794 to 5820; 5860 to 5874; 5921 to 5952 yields 1.4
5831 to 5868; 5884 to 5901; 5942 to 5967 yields 8.9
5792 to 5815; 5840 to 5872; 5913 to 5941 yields 1.6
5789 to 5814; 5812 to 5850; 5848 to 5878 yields -1.6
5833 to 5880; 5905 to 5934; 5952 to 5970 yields 3.2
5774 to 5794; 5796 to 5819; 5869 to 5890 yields -3.4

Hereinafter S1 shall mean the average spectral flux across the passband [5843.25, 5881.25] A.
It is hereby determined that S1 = 35.1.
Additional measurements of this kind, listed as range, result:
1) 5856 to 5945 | 28.8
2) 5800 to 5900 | 34.9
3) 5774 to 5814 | 42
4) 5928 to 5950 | 34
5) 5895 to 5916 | 24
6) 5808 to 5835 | 40.6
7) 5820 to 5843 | 40.5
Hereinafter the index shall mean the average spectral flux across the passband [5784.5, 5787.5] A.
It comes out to 39.8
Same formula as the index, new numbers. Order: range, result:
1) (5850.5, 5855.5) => 37.3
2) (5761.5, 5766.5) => 38.2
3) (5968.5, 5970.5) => 35.6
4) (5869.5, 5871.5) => 34.6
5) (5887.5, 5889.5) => 20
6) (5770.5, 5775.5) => 39.3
